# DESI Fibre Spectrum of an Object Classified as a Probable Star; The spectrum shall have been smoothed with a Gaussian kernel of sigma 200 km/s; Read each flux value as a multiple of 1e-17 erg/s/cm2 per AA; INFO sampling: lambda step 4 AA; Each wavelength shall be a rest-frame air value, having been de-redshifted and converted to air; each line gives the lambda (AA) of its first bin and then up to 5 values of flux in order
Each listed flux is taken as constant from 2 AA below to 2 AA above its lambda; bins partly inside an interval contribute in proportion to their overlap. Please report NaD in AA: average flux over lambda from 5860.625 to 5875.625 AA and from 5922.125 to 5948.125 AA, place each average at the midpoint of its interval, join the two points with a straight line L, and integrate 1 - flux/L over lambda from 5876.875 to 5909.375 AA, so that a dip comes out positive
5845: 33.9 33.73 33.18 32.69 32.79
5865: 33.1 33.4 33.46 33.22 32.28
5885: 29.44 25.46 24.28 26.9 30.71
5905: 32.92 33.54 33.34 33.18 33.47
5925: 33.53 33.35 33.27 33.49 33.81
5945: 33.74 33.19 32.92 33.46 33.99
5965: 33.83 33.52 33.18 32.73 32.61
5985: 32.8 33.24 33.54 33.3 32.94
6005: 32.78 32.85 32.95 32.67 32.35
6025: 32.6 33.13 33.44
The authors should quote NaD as 3.8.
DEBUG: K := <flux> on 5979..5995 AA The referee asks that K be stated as 33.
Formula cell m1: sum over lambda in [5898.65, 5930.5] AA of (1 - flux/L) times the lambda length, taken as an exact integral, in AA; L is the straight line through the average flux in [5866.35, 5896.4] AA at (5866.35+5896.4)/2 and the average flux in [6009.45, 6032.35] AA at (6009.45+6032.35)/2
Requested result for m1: -2.2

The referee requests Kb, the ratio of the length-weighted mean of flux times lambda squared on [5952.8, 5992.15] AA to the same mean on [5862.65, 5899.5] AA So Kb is 1.14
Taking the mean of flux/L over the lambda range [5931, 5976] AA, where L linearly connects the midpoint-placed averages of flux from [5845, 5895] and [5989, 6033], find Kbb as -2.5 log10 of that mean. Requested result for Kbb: -0.04 mag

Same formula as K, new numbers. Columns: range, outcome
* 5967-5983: 33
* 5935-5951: 33.6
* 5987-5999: 33.4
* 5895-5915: 31.5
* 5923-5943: 33.5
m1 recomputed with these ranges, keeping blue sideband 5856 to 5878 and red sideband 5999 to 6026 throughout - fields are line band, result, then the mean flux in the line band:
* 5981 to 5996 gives -0.15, 33.1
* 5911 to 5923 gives -0.12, 33.3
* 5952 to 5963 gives -0.21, 33.5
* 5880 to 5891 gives 1.43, 28.8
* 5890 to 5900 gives 2.11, 26.1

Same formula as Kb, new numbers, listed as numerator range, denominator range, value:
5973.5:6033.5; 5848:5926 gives 1.08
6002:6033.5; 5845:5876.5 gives 1.04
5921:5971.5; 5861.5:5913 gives 1.11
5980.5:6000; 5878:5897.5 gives 1.22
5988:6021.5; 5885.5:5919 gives 1.14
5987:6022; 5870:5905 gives 1.15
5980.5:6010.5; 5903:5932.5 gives 1.02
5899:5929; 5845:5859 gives 1.01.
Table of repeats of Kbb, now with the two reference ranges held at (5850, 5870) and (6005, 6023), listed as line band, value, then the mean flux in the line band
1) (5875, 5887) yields 0.05 mag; 31.6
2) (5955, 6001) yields -0.02 mag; 33.3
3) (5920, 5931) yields -0.02 mag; 33.4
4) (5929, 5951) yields -0.02 mag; 33.5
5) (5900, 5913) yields 0.01 mag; 32.7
